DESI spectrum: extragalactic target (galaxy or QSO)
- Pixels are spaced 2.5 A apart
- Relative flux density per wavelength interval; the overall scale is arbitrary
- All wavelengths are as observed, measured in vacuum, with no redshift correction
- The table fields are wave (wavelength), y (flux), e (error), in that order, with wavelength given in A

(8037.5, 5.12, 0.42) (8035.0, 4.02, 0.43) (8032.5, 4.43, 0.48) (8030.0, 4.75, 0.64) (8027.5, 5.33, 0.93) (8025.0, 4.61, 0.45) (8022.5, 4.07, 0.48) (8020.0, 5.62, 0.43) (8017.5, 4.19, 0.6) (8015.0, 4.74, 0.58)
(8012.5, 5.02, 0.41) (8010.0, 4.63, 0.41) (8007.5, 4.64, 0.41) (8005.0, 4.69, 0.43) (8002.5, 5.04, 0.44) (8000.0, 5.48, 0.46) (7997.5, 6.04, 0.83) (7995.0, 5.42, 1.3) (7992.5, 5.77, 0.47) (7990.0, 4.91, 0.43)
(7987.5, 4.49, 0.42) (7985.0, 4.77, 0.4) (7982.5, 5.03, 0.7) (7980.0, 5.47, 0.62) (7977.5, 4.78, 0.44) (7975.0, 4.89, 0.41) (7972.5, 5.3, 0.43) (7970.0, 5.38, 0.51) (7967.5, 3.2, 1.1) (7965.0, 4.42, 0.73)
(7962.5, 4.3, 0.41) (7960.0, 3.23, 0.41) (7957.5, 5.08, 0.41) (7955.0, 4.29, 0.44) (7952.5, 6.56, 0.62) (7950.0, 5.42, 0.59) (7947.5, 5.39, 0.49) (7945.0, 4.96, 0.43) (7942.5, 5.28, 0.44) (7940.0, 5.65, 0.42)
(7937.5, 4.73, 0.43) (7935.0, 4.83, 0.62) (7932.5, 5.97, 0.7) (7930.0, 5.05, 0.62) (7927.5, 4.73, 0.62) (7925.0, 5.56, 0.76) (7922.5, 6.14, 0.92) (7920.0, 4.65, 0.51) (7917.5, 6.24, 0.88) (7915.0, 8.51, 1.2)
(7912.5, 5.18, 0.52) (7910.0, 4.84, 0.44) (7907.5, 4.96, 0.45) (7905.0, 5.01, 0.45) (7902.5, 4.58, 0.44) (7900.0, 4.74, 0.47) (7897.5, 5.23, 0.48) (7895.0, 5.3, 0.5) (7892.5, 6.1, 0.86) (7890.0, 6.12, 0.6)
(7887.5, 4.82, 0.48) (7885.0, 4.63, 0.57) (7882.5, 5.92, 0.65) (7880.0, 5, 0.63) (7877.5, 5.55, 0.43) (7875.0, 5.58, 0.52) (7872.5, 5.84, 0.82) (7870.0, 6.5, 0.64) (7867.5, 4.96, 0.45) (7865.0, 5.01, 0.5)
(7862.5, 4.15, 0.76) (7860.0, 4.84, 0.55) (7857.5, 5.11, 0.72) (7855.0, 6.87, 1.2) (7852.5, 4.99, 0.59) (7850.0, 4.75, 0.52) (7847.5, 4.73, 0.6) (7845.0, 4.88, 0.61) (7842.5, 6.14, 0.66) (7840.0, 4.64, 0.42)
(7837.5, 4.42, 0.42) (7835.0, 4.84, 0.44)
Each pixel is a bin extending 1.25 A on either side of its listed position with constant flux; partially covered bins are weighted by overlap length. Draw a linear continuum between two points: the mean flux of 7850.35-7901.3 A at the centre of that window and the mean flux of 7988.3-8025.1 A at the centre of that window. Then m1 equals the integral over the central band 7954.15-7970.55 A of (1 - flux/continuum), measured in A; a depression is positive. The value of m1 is 2.9 A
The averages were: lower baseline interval 5.35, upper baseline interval 5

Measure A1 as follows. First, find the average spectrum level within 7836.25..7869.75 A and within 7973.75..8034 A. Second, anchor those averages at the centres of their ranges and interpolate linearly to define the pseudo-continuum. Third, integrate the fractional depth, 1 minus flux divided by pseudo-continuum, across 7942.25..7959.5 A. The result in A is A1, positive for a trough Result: -0.69 A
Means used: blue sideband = 5.08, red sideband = 4.95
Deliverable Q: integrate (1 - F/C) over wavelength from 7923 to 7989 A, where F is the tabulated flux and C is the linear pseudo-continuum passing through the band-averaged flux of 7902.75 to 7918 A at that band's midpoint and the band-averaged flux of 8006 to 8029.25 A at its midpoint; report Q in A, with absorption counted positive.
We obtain 4.1 A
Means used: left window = 5.69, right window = 4.76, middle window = 4.97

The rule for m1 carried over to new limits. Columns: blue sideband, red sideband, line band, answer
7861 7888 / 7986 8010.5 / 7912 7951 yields -2.38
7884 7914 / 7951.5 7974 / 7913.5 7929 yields -3.01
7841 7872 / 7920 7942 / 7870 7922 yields -1.99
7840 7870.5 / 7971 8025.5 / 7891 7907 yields -0.12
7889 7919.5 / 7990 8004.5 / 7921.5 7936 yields 0.37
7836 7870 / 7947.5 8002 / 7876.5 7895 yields -1.38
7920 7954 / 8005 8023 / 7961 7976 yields 1.61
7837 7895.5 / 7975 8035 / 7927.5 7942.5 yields -0.26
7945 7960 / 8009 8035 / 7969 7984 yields -0.43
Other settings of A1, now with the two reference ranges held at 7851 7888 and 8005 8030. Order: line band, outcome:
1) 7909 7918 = -1.9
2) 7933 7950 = -0.5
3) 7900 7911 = 0.7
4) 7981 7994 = -0.4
